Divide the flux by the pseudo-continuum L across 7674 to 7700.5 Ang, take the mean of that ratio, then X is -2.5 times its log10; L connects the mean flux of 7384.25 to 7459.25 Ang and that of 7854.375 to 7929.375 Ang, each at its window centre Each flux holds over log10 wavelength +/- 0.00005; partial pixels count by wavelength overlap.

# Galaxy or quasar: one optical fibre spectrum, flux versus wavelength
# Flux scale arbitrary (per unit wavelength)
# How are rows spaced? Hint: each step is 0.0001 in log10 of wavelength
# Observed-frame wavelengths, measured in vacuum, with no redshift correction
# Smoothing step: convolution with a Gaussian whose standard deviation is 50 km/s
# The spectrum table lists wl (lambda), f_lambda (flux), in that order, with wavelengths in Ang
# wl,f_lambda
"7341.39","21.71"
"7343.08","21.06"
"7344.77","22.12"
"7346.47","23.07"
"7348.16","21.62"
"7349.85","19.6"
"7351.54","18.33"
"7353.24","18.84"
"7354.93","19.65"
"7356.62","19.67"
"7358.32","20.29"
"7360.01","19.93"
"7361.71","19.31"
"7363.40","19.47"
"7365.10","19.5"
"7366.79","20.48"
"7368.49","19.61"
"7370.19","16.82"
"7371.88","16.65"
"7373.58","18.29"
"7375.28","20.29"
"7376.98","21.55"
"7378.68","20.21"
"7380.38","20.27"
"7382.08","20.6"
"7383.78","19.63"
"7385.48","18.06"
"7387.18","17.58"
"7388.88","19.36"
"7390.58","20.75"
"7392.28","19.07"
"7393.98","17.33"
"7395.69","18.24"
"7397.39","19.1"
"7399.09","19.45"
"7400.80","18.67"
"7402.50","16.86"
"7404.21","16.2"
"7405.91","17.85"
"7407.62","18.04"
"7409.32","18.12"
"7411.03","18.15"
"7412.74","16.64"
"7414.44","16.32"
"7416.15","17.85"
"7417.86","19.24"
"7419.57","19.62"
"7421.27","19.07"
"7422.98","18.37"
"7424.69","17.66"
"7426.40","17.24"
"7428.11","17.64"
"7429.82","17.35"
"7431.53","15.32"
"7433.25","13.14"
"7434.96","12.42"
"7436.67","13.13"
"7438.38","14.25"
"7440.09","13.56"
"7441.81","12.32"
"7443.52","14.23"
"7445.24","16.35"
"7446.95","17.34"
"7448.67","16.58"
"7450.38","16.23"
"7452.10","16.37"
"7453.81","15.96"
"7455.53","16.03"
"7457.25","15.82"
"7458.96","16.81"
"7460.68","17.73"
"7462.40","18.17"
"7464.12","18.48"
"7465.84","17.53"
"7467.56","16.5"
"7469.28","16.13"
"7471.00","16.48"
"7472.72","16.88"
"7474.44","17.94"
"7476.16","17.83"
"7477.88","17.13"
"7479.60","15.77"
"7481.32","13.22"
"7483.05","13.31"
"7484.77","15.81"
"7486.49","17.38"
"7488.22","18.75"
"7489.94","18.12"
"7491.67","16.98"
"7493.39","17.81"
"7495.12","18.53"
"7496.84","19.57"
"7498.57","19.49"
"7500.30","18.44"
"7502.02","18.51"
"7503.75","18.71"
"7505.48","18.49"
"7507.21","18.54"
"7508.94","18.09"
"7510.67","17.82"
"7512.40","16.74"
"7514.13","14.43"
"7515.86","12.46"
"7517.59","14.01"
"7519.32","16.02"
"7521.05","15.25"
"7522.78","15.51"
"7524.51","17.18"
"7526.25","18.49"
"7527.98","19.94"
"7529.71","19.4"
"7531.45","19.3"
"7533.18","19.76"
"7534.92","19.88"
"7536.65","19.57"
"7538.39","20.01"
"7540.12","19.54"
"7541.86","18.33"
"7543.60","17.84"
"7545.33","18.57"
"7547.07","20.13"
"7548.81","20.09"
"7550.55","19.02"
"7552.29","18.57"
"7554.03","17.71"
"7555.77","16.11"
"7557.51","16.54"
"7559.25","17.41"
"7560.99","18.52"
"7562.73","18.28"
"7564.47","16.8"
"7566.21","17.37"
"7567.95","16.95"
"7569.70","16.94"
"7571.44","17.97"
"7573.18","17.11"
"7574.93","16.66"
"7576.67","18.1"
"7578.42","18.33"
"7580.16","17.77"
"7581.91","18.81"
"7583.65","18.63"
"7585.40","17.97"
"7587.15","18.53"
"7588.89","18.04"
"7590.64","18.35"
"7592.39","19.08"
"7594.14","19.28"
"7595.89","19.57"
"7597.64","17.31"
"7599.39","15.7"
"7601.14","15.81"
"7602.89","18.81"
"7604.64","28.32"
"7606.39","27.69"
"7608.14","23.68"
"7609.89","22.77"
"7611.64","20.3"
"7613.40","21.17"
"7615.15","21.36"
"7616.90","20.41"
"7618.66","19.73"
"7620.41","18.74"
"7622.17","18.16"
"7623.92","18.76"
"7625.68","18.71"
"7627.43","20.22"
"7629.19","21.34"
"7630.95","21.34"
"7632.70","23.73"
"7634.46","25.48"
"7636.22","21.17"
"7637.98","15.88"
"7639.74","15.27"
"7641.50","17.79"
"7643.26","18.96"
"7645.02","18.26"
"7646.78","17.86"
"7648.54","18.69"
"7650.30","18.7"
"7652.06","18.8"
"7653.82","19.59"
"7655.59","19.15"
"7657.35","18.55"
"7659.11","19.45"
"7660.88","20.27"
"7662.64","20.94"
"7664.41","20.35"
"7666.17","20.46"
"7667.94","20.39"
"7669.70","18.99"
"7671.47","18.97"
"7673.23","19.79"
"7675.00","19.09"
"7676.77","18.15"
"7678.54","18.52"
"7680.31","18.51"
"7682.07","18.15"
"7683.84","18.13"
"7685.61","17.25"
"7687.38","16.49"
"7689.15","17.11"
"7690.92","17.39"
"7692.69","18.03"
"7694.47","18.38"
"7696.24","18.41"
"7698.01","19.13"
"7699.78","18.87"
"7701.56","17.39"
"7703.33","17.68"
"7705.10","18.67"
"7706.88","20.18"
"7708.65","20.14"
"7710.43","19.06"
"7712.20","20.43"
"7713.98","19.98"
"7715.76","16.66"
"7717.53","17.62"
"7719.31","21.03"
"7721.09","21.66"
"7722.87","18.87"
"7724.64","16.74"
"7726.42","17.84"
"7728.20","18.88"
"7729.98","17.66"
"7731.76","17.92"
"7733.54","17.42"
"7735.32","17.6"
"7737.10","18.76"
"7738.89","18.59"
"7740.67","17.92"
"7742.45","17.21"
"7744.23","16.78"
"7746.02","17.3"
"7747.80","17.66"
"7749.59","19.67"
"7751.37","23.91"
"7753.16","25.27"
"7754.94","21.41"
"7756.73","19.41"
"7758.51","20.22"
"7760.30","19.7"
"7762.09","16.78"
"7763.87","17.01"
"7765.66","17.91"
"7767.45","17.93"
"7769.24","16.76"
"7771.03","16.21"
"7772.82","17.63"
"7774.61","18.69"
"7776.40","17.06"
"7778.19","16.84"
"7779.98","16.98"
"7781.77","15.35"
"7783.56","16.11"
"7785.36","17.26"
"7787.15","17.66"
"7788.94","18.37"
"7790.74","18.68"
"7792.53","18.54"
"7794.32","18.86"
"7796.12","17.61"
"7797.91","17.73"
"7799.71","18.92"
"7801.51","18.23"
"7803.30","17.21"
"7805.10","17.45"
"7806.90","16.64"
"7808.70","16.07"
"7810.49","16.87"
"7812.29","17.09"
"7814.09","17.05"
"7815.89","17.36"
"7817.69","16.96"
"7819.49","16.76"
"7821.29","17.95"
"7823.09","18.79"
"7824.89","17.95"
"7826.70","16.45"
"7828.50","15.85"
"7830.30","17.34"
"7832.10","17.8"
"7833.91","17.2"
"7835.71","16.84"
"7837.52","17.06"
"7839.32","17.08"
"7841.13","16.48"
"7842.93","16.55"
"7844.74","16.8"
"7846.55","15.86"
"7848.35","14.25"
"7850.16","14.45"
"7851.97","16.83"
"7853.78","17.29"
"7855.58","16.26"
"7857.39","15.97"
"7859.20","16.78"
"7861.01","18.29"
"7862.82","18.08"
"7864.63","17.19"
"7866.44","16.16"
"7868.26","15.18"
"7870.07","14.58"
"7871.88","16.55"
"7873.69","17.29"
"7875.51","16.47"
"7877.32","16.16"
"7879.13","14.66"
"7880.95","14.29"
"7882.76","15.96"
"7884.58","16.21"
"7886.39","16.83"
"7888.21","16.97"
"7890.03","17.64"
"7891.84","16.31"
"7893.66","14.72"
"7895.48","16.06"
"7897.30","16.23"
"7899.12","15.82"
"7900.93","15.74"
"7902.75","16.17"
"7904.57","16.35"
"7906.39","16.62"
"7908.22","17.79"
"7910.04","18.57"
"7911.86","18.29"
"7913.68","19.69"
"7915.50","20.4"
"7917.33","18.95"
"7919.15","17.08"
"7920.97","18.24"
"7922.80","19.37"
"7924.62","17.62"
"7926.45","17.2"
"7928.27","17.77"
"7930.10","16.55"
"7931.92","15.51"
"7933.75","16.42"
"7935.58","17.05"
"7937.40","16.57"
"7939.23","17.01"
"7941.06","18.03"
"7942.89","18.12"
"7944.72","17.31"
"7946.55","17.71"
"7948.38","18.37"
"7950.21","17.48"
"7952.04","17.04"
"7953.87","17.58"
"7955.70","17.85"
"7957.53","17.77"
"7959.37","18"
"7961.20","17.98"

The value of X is -0.07 mag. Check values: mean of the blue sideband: 17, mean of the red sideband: 16.9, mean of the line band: 18.1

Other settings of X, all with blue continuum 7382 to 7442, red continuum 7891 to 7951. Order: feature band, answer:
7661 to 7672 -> -0.159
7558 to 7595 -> -0.037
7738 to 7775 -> -0.087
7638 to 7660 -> -0.060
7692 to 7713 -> -0.092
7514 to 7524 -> 0.177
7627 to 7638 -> -0.247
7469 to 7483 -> 0.070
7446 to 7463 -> 0.042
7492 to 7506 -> -0.078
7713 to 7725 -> -0.103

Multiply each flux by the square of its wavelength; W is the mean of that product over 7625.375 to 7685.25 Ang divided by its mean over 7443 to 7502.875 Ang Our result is 1.2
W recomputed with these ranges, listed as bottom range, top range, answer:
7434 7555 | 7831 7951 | 1.09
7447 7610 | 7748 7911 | 1.04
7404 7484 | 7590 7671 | 1.27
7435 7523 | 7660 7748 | 1.19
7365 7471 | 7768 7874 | 1.08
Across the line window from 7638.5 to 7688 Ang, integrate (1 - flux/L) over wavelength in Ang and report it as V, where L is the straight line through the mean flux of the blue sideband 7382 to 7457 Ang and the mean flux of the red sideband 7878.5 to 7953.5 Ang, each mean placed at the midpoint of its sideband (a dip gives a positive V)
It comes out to -4.8 Ang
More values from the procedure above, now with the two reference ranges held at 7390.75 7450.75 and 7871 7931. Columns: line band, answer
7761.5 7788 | -0.2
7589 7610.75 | -4.5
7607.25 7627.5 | -4.1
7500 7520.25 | 0.1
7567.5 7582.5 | -0.6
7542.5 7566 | -1.7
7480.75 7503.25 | -0.8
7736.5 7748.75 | -0.6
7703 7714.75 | -1.8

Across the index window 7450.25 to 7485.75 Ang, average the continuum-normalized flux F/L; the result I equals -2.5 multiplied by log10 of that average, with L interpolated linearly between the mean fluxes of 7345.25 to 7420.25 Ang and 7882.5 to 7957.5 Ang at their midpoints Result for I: 0.139 mag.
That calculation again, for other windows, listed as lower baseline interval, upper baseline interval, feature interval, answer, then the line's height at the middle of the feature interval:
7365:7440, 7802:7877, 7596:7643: -0.172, 17.4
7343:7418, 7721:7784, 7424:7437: 0.216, 19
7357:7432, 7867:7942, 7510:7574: 0.023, 18.1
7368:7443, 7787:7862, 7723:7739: -0.043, 17.3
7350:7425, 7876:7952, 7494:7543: 0.027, 18.4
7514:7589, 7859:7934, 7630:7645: -0.130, 17.6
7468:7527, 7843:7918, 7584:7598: -0.105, 16.8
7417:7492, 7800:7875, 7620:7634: -0.221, 16.6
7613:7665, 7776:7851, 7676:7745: 0.014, 18.6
